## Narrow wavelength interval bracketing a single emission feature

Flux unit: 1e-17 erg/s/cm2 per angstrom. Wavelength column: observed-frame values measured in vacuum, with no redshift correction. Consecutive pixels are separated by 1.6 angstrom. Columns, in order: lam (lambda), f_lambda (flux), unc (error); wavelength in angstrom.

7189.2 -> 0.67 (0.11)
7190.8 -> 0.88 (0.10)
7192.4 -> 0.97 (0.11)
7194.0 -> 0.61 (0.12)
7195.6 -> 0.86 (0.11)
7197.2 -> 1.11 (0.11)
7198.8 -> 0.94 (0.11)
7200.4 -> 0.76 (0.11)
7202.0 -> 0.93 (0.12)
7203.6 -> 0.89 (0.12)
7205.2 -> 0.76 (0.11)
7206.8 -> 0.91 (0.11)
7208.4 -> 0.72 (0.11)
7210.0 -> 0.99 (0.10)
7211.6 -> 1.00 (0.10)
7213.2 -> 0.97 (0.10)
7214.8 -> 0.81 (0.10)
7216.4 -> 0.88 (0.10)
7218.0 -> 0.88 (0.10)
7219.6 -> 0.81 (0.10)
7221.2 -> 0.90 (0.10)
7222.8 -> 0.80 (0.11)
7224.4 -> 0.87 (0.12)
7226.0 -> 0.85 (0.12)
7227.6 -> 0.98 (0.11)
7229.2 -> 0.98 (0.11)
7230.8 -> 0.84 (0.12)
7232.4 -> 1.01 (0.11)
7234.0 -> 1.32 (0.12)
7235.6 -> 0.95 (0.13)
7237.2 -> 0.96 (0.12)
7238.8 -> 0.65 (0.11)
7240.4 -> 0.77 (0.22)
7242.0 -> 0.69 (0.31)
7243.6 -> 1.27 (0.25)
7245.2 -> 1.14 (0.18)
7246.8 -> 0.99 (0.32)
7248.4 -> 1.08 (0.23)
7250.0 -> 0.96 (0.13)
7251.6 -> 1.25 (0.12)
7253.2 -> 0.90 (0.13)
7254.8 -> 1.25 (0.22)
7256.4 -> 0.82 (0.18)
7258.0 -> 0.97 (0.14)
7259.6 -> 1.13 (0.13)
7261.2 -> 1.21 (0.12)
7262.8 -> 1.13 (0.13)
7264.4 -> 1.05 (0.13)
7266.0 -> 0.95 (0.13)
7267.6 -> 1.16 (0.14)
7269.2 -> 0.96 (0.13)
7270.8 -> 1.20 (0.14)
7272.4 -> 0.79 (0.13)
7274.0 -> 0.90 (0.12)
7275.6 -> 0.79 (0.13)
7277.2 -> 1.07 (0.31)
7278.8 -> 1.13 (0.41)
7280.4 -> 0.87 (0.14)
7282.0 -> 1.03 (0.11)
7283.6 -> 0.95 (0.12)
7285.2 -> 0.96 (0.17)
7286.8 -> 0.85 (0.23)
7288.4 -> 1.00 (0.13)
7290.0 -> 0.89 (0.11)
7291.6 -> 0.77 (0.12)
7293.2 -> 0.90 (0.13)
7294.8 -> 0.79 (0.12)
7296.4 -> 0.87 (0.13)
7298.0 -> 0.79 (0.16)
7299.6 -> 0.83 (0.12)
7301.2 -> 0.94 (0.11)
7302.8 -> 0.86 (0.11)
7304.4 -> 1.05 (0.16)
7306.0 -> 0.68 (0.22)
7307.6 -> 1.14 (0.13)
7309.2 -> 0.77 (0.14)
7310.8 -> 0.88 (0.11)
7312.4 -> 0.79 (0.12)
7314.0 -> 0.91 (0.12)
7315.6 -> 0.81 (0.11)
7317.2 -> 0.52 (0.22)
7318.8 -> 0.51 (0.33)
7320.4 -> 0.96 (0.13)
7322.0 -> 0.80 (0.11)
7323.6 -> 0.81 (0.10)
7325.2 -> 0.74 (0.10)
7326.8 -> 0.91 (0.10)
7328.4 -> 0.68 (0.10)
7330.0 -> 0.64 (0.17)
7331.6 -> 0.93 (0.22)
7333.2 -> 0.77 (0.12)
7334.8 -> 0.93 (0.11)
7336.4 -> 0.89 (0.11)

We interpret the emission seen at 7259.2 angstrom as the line Mg II 2798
